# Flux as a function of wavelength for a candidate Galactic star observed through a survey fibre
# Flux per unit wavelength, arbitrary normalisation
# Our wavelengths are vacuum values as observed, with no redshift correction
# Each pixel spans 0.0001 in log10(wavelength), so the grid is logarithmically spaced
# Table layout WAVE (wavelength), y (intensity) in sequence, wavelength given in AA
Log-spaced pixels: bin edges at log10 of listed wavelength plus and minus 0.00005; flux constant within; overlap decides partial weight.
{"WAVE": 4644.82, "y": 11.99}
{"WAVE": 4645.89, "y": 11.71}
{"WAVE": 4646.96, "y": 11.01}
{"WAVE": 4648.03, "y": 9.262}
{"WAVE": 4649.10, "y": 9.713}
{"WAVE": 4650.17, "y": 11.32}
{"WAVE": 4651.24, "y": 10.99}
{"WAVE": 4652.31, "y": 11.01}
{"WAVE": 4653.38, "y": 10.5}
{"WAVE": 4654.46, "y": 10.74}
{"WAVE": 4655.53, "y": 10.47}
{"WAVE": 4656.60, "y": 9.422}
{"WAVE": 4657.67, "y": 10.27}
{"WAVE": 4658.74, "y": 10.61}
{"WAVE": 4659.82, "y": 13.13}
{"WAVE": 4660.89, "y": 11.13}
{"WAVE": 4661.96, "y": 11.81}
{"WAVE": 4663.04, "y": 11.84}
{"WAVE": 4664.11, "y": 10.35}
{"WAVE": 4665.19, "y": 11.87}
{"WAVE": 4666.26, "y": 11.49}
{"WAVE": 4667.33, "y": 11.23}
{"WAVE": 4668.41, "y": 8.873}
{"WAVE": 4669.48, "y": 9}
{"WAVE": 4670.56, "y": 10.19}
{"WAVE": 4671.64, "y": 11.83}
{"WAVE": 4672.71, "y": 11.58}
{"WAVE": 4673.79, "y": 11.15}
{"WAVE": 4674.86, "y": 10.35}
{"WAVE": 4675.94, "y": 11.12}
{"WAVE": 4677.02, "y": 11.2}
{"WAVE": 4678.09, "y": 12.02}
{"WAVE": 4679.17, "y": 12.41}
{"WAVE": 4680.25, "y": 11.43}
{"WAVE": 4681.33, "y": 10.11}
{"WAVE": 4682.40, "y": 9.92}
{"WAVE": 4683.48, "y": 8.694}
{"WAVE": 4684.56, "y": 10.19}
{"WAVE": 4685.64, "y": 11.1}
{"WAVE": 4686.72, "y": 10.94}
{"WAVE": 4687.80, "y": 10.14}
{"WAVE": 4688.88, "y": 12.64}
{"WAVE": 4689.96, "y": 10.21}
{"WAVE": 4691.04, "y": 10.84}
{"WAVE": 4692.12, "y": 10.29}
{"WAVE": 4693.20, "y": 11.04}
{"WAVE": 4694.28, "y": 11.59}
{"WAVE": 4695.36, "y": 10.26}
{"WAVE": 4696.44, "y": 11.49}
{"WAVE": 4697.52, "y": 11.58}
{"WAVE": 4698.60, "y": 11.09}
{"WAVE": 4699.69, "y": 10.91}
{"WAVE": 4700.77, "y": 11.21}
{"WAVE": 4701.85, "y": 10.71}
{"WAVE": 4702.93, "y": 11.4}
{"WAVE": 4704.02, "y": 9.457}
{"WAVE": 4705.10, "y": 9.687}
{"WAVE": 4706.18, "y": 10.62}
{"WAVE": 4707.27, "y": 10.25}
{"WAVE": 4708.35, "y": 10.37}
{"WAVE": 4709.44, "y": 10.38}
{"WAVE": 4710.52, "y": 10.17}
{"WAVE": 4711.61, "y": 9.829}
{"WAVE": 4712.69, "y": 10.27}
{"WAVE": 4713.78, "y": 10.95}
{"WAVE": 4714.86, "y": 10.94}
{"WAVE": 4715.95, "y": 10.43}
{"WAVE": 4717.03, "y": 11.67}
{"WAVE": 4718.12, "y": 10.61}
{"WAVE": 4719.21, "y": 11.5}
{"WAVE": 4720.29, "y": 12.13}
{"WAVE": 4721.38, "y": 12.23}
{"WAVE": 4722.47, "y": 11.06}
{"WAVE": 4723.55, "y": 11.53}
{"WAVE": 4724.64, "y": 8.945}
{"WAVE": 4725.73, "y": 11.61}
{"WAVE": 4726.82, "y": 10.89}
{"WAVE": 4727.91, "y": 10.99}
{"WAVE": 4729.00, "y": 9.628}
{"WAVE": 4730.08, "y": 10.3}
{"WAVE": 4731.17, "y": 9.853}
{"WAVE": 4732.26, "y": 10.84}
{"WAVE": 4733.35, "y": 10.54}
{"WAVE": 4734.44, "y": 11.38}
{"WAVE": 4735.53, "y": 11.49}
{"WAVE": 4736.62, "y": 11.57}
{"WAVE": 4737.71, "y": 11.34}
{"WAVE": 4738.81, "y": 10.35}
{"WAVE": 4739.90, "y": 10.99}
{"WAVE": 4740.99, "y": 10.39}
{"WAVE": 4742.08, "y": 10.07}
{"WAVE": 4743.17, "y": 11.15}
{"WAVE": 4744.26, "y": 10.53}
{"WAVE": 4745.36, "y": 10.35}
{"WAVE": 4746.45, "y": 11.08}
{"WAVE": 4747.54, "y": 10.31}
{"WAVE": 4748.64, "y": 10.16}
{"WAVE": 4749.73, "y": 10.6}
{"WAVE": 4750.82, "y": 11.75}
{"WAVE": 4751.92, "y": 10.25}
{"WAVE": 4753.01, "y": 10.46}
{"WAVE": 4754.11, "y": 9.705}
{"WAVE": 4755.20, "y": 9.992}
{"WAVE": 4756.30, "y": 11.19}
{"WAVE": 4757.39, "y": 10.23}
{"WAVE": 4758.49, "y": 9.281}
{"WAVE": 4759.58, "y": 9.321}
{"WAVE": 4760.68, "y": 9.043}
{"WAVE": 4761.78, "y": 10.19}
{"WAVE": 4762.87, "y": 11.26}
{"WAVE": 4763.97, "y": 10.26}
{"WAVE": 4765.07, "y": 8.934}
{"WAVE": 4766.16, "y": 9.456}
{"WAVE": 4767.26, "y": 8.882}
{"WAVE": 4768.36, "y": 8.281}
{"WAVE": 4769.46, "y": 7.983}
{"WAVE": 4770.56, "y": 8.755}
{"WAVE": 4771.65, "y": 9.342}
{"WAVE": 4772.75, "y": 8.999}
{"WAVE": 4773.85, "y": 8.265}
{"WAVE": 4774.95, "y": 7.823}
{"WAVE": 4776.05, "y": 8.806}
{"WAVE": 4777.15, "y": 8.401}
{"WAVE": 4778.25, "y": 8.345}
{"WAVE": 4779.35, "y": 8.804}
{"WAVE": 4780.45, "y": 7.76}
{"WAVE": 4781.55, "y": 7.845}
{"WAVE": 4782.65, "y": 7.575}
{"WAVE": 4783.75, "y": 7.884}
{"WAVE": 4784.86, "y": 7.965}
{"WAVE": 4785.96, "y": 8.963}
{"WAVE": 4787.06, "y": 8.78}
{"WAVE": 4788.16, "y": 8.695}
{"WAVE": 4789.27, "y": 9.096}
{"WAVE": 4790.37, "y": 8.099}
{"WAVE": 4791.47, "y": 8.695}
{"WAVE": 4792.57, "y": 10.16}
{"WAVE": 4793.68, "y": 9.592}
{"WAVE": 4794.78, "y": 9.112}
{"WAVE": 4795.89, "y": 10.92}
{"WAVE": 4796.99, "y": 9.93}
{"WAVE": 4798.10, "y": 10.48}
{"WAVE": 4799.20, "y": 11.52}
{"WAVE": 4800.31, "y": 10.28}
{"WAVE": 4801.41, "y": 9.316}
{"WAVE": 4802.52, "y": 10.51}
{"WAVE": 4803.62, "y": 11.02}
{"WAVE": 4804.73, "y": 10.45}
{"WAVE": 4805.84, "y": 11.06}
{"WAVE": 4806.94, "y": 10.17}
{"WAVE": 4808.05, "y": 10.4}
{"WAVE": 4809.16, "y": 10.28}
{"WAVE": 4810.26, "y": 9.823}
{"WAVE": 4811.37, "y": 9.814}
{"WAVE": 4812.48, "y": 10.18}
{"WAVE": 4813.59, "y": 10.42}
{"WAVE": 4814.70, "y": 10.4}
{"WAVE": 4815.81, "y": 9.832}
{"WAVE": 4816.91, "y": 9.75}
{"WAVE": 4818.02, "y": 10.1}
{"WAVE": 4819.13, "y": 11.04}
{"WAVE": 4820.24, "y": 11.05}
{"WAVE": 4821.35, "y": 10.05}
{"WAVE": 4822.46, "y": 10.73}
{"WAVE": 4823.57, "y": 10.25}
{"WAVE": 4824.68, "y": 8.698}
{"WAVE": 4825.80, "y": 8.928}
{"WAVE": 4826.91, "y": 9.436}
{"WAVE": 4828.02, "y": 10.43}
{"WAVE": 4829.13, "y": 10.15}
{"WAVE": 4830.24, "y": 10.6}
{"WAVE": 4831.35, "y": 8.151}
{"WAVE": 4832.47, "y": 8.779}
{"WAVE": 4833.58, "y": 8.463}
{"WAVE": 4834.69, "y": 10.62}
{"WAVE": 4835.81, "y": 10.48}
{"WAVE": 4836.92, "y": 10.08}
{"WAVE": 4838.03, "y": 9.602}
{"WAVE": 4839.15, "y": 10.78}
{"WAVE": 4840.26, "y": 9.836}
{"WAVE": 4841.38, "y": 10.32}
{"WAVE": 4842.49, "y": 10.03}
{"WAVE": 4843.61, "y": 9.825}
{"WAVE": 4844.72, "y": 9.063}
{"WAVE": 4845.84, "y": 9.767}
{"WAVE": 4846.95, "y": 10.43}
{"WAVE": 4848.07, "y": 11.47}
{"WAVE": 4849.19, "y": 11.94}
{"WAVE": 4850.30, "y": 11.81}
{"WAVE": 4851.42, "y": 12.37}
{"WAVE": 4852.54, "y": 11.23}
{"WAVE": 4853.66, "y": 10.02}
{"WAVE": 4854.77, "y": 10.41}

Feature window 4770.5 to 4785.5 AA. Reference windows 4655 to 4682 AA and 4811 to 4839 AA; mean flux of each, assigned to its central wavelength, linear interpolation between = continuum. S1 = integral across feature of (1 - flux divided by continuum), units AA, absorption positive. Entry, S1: 2.8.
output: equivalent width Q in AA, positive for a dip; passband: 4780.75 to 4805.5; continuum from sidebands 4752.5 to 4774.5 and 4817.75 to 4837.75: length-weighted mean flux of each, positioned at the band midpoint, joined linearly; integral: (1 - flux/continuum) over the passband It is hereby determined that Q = 0.7 AA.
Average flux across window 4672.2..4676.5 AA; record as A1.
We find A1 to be 11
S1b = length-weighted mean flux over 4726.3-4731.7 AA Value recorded 10.3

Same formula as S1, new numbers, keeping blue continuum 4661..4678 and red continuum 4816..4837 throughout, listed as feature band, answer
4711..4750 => -0.9 AA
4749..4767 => 0.4 AA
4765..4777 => 1.9 AA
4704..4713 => 0.5 AA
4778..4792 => 2.5 AA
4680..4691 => 0.3 AA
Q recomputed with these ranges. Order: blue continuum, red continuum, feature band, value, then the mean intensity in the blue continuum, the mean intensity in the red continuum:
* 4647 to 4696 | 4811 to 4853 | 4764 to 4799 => 5.17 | 10.8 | 10.2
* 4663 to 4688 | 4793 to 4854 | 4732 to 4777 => 2.00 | 10.8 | 10.2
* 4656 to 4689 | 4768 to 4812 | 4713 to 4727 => -1.21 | 10.9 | 9.26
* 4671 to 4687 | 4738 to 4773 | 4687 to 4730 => -0.95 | 10.9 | 10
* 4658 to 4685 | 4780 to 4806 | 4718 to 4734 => -0.95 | 10.9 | 9.39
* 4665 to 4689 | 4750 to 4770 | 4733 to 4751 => -1.40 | 10.8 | 9.81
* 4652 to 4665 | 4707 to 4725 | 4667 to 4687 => 0.40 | 11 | 10.8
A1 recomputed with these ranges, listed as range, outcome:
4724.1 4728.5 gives 10.6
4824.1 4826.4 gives 8.82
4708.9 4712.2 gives 10.1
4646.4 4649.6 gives 10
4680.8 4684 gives 9.6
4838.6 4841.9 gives 10.3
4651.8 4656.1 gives 10.7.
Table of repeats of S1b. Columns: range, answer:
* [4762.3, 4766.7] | 10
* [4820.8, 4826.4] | 9.72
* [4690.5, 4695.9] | 10.8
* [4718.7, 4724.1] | 11.7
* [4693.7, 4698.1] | 11.2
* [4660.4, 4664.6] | 11.3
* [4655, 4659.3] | 10.2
